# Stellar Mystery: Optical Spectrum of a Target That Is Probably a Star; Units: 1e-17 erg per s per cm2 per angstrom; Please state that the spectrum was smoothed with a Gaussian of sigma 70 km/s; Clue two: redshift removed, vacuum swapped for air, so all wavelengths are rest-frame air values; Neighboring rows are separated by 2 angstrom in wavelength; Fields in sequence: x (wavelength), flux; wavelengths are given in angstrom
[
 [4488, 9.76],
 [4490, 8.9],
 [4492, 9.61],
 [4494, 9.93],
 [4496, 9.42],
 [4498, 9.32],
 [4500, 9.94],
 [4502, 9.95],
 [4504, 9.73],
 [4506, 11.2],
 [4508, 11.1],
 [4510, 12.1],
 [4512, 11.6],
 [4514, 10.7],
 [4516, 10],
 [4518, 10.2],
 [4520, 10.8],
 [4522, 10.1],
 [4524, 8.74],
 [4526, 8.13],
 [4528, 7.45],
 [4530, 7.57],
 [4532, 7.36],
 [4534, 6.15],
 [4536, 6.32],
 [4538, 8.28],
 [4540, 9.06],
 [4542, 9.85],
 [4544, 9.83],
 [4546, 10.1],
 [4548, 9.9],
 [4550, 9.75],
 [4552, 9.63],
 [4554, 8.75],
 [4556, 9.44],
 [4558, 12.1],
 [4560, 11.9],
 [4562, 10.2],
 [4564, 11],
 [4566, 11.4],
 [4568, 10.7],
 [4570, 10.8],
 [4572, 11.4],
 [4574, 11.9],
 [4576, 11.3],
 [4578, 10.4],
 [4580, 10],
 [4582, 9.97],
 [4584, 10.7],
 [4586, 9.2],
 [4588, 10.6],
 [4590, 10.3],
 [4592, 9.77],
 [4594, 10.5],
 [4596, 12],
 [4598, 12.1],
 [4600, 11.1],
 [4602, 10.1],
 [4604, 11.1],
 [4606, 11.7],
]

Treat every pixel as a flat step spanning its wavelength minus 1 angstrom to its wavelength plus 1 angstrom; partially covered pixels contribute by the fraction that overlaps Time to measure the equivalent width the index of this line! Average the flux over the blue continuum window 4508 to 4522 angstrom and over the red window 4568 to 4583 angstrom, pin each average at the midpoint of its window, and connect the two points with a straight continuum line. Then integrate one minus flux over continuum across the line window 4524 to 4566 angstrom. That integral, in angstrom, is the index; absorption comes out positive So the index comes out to 6.41 angstrom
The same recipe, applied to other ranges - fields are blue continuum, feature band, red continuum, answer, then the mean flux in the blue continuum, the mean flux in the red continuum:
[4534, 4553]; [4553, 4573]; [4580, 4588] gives -2.6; 9.03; 10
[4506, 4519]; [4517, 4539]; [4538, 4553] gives 4.4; 11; 9.63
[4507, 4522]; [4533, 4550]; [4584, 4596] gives 3.0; 10.9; 10.3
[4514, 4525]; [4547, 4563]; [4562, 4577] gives 0.9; 10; 11.1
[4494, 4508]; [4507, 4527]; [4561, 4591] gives -0.4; 10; 10.7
